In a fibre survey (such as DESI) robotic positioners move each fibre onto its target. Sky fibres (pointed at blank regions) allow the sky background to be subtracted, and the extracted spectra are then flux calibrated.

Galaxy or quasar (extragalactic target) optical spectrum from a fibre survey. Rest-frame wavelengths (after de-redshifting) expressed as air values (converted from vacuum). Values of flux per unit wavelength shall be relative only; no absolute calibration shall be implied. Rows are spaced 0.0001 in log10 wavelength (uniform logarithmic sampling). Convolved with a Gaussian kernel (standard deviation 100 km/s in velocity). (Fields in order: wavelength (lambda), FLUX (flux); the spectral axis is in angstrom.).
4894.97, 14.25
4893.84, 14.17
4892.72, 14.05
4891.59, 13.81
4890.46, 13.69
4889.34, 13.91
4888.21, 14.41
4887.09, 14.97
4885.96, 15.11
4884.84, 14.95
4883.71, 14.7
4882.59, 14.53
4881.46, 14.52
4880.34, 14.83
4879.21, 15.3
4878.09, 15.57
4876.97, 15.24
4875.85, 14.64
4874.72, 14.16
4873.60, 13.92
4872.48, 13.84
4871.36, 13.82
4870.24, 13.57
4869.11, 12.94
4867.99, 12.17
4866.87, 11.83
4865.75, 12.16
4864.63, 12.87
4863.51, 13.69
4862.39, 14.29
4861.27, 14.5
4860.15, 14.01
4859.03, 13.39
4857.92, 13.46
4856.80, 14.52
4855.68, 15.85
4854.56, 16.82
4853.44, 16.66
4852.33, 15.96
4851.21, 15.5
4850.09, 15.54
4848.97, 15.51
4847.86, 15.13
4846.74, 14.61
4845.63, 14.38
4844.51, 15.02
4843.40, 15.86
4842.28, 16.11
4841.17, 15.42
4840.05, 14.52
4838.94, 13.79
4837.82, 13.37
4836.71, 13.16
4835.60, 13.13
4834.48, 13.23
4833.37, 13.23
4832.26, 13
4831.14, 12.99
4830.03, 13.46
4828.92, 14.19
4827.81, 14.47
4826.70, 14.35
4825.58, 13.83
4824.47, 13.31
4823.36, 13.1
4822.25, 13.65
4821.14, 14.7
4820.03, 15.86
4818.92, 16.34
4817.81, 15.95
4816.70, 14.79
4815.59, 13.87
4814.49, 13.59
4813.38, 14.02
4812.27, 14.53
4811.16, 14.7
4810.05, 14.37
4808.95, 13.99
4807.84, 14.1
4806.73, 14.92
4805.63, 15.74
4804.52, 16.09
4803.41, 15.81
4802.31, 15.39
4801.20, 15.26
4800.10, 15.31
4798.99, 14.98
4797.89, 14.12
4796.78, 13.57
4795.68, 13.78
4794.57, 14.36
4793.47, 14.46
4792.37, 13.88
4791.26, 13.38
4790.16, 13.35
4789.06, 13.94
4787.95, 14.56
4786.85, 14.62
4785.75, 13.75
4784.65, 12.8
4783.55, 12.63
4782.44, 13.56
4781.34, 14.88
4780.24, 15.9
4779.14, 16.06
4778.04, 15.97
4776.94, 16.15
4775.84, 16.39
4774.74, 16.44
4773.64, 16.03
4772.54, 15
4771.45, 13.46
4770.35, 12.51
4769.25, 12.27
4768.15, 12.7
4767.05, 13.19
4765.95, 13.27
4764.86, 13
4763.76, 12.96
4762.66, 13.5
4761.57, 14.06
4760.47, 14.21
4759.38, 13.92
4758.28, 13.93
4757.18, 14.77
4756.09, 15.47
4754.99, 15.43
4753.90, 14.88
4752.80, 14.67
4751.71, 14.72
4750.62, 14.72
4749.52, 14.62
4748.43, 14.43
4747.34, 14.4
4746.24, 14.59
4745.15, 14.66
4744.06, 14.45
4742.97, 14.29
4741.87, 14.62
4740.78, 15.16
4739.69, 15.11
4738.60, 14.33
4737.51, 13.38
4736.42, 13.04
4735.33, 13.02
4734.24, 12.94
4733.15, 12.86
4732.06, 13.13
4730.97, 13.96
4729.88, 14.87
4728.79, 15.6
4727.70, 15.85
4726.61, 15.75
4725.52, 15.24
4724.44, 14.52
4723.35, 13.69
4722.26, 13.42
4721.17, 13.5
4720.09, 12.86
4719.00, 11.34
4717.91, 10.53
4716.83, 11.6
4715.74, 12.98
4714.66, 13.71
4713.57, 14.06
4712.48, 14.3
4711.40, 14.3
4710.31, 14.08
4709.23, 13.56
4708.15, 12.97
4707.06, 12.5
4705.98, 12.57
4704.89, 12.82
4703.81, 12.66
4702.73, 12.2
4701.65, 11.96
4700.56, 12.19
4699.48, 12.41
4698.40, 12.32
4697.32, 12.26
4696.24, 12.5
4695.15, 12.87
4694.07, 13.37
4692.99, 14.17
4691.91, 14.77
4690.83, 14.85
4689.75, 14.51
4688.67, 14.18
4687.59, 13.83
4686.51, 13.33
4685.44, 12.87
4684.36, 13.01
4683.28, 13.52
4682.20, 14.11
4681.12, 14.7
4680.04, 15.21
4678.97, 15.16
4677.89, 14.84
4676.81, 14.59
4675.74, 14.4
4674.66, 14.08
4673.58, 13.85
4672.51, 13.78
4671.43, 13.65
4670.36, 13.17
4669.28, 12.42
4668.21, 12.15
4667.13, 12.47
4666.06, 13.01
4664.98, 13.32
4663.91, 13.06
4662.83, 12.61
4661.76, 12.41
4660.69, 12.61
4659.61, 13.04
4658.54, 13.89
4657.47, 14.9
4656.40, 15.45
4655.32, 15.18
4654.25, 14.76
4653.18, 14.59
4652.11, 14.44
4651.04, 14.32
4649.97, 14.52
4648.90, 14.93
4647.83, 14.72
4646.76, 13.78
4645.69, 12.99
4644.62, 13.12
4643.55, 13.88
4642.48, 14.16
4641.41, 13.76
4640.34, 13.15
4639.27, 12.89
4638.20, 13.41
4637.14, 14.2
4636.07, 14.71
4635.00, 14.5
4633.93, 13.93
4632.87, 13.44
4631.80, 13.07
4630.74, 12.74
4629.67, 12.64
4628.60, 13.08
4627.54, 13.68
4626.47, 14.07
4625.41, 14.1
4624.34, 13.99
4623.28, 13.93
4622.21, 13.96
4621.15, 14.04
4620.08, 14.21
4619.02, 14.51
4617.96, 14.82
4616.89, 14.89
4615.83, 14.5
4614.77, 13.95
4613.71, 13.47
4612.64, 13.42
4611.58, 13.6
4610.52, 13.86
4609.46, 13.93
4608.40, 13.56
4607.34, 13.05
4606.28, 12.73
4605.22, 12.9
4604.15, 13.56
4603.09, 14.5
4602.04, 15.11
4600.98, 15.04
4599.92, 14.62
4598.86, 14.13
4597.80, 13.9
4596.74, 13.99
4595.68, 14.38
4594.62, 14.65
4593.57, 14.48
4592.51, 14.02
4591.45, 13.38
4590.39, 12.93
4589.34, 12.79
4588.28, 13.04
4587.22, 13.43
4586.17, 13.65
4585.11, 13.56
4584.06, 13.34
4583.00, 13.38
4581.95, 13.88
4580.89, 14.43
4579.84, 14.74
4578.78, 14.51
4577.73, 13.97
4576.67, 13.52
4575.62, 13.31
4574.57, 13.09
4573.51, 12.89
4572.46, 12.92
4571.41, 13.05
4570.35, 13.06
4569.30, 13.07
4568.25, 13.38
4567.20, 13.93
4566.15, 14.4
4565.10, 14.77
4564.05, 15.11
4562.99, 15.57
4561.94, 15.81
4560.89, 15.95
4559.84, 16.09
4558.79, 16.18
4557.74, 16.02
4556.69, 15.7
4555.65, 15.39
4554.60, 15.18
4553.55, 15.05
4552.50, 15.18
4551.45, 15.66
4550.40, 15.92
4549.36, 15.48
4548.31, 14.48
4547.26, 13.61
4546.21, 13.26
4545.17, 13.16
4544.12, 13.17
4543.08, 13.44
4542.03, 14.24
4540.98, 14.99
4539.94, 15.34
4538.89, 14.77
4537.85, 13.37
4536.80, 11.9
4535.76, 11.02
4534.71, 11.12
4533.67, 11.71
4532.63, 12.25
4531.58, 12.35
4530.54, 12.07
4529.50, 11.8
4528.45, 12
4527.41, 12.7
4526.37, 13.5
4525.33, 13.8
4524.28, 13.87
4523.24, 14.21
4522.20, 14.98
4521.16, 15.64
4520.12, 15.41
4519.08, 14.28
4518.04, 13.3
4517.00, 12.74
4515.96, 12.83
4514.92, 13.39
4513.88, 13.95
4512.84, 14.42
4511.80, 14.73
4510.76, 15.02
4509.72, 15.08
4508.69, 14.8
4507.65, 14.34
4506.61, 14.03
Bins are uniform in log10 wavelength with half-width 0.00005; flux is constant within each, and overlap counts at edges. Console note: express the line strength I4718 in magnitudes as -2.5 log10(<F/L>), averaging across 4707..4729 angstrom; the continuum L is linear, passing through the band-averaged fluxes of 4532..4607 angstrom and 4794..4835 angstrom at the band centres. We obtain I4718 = 0.05 mag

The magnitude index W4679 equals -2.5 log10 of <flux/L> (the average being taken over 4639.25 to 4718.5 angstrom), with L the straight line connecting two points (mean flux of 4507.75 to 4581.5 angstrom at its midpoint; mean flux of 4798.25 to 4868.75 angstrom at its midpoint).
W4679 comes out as 0.053 mag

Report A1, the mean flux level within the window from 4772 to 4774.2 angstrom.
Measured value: 15.5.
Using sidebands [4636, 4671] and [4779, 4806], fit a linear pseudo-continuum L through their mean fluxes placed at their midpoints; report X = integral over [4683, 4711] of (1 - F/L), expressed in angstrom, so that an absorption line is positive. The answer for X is 1.5 angstrom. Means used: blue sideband 13.7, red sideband 14.5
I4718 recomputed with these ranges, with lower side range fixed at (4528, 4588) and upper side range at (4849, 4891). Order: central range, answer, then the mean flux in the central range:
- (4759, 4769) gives 0.07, 13.4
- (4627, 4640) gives 0.04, 13.5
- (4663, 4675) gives 0.08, 13.1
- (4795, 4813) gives -0.04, 14.8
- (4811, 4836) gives 0.02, 14.1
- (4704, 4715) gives 0.06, 13.4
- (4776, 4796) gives -0.01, 14.4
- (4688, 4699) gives 0.04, 13.6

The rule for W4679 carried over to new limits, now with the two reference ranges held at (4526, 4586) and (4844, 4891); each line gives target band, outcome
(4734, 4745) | 0.01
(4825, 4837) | 0.06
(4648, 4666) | 0.01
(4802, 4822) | -0.04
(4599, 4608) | 0.00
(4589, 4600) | 0.01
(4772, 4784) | -0.08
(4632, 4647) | 0.03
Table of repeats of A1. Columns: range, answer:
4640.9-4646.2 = 13.6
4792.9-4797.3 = 14.1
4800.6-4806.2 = 15.7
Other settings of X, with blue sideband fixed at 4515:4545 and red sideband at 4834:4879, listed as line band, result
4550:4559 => -1.5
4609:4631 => -0.5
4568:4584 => -0.1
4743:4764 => -0.6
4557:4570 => -1.5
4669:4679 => -0.1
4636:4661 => -0.7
